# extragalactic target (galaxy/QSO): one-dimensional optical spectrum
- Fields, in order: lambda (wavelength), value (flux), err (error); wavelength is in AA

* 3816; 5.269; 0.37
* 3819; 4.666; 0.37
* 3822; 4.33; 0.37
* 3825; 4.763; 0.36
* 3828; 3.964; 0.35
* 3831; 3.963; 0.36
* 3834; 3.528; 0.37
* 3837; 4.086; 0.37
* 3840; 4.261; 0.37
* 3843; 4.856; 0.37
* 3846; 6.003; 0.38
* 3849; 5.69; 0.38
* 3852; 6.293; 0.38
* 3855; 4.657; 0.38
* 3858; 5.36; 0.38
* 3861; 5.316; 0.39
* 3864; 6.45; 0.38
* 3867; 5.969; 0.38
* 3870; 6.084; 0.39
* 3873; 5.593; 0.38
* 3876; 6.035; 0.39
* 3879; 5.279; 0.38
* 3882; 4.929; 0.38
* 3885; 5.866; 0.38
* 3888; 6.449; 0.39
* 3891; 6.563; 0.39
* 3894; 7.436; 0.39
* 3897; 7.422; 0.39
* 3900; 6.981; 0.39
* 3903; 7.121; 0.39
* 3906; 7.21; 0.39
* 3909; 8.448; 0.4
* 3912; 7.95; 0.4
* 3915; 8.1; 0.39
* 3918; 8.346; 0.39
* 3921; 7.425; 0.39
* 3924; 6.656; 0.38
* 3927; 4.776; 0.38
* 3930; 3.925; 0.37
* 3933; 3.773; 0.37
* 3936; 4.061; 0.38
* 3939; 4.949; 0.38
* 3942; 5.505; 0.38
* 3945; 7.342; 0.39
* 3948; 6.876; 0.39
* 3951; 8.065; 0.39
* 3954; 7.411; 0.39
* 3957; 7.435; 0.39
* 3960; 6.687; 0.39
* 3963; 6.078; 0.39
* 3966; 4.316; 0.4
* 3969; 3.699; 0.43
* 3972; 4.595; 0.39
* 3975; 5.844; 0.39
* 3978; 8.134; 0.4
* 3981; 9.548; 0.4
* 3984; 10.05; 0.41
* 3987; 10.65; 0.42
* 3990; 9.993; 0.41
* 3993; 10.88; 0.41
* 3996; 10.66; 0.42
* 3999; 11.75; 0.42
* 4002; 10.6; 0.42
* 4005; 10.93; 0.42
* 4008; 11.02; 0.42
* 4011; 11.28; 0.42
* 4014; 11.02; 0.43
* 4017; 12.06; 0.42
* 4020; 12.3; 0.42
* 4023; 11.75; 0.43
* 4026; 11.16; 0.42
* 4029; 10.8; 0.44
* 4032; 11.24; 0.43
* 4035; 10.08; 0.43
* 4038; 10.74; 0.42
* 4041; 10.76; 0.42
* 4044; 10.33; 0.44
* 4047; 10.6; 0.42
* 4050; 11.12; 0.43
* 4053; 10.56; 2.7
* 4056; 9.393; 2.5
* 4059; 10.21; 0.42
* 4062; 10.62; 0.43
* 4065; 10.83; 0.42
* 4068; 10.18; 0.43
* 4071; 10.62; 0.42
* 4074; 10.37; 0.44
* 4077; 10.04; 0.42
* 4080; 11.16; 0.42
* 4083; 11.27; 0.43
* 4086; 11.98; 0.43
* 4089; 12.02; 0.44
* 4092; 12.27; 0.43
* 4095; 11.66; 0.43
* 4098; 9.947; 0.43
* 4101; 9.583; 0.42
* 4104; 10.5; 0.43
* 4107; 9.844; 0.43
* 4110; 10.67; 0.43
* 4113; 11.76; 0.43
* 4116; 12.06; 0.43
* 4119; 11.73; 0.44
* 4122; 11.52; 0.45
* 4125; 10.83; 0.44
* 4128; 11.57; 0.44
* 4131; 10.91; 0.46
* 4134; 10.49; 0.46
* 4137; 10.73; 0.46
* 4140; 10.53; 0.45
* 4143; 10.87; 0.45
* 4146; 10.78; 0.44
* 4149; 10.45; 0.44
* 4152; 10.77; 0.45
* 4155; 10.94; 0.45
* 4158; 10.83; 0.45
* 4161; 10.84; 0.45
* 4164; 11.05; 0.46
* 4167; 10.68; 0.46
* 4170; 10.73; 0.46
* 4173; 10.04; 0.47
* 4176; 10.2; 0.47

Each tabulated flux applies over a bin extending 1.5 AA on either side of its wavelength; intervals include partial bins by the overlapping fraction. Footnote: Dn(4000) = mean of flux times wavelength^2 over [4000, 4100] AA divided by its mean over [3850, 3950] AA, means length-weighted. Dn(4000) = 1.9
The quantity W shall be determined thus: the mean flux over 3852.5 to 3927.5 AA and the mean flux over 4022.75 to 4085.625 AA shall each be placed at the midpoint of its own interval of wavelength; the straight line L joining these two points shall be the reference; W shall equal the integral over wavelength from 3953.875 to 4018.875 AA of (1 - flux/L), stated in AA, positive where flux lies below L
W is 1.0 AA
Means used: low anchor 6.52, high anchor 10.7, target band 8.9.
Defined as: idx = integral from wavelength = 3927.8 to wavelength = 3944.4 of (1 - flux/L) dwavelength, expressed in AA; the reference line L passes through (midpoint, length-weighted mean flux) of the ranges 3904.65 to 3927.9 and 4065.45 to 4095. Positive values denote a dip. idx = 6.9 AA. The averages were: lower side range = 7.43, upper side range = 11.1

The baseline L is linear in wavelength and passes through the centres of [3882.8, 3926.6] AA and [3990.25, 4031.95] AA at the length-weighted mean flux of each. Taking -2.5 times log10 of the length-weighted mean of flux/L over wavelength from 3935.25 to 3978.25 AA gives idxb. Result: 0.45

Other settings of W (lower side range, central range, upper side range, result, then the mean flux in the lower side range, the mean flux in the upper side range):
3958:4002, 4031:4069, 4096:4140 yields -3.96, 8.14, 10.9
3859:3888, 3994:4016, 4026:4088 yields -4.23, 5.76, 10.7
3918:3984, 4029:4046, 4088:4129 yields -3.34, 6.2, 11.1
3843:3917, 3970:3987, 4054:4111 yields 1.43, 6.37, 10.7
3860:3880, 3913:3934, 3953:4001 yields 1.99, 5.84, 8.02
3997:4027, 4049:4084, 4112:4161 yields 2.23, 11.4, 11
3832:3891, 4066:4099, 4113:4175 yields -4.49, 5.42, 10.9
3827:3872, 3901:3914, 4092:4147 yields -2.66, 5.12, 10.9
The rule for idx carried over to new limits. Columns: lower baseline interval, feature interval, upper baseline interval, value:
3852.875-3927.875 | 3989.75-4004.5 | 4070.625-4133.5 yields -3.4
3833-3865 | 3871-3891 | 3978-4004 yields 1.8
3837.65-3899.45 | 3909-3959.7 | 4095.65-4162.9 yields 4.2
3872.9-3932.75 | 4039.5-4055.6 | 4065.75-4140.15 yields -1.4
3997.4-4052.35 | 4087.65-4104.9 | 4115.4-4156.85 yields 0.0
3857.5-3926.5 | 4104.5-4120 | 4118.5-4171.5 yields -1.2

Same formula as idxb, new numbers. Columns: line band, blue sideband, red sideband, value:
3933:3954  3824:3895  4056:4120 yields 0.22 mag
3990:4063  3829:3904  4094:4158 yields -0.23 mag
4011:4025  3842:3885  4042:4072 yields -0.23 mag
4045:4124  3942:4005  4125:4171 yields -0.11 mag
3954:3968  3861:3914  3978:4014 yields 0.44 mag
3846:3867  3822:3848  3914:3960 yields -0.17 mag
